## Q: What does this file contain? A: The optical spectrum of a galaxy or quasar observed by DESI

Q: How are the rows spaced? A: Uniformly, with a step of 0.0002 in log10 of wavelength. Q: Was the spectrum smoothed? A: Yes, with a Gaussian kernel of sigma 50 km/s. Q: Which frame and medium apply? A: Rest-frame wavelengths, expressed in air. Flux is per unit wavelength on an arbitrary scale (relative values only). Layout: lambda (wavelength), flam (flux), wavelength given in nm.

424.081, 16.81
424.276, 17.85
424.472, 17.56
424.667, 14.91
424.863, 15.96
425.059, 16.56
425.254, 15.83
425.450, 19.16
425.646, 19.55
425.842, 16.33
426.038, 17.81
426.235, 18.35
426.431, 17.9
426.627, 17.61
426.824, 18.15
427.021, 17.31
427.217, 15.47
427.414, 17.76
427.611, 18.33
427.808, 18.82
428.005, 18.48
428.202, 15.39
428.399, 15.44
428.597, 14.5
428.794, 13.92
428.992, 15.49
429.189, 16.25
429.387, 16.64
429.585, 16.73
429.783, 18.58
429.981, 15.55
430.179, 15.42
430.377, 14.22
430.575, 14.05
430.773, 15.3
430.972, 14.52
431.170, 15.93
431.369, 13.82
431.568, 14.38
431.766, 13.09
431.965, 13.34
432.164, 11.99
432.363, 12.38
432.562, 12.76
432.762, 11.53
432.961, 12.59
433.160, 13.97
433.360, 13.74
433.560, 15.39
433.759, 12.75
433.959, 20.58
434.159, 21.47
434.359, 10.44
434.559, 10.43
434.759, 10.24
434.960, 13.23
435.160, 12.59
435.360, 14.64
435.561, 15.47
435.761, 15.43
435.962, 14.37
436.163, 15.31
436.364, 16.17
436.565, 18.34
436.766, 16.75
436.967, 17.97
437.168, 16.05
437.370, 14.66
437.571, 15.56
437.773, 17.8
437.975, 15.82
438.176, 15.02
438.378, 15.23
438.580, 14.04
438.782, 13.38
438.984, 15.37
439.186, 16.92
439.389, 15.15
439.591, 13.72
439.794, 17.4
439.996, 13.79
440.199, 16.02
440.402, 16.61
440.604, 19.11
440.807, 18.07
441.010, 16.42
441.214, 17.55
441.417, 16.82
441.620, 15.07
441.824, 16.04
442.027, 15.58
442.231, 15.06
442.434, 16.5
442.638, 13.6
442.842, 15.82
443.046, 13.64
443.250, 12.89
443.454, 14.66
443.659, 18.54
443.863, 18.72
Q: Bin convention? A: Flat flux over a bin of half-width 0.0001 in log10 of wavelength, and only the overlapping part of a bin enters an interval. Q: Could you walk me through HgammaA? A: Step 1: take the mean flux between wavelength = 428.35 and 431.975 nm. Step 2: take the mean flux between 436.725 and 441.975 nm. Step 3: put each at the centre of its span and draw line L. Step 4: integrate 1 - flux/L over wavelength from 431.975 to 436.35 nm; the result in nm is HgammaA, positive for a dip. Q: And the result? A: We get 0.46 nm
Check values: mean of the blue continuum 15.2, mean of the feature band 13.9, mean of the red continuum 16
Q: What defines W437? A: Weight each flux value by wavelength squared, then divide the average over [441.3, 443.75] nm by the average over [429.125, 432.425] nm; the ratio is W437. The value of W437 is 1.09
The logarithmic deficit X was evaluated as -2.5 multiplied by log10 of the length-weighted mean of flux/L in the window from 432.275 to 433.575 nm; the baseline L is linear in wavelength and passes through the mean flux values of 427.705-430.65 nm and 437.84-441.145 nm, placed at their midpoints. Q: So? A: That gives 0.22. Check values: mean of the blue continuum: 16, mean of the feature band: 13.1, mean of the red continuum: 15.8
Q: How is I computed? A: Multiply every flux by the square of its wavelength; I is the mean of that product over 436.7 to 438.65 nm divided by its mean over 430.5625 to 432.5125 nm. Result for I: 1.18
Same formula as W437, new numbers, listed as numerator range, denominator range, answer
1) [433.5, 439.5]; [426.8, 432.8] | 1.02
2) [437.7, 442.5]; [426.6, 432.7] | 1.08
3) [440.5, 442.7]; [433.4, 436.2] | 1.17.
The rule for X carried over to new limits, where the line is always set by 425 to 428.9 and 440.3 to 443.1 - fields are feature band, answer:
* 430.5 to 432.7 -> 0.22 mag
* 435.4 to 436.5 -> 0.08 mag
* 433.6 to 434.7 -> 0.12 mag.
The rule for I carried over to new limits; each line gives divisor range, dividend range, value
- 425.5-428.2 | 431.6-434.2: 0.82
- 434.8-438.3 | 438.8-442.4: 1.06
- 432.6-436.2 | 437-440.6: 1.13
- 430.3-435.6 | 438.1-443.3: 1.17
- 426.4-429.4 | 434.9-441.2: 0.99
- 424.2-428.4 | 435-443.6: 0.96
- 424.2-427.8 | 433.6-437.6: 0.91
